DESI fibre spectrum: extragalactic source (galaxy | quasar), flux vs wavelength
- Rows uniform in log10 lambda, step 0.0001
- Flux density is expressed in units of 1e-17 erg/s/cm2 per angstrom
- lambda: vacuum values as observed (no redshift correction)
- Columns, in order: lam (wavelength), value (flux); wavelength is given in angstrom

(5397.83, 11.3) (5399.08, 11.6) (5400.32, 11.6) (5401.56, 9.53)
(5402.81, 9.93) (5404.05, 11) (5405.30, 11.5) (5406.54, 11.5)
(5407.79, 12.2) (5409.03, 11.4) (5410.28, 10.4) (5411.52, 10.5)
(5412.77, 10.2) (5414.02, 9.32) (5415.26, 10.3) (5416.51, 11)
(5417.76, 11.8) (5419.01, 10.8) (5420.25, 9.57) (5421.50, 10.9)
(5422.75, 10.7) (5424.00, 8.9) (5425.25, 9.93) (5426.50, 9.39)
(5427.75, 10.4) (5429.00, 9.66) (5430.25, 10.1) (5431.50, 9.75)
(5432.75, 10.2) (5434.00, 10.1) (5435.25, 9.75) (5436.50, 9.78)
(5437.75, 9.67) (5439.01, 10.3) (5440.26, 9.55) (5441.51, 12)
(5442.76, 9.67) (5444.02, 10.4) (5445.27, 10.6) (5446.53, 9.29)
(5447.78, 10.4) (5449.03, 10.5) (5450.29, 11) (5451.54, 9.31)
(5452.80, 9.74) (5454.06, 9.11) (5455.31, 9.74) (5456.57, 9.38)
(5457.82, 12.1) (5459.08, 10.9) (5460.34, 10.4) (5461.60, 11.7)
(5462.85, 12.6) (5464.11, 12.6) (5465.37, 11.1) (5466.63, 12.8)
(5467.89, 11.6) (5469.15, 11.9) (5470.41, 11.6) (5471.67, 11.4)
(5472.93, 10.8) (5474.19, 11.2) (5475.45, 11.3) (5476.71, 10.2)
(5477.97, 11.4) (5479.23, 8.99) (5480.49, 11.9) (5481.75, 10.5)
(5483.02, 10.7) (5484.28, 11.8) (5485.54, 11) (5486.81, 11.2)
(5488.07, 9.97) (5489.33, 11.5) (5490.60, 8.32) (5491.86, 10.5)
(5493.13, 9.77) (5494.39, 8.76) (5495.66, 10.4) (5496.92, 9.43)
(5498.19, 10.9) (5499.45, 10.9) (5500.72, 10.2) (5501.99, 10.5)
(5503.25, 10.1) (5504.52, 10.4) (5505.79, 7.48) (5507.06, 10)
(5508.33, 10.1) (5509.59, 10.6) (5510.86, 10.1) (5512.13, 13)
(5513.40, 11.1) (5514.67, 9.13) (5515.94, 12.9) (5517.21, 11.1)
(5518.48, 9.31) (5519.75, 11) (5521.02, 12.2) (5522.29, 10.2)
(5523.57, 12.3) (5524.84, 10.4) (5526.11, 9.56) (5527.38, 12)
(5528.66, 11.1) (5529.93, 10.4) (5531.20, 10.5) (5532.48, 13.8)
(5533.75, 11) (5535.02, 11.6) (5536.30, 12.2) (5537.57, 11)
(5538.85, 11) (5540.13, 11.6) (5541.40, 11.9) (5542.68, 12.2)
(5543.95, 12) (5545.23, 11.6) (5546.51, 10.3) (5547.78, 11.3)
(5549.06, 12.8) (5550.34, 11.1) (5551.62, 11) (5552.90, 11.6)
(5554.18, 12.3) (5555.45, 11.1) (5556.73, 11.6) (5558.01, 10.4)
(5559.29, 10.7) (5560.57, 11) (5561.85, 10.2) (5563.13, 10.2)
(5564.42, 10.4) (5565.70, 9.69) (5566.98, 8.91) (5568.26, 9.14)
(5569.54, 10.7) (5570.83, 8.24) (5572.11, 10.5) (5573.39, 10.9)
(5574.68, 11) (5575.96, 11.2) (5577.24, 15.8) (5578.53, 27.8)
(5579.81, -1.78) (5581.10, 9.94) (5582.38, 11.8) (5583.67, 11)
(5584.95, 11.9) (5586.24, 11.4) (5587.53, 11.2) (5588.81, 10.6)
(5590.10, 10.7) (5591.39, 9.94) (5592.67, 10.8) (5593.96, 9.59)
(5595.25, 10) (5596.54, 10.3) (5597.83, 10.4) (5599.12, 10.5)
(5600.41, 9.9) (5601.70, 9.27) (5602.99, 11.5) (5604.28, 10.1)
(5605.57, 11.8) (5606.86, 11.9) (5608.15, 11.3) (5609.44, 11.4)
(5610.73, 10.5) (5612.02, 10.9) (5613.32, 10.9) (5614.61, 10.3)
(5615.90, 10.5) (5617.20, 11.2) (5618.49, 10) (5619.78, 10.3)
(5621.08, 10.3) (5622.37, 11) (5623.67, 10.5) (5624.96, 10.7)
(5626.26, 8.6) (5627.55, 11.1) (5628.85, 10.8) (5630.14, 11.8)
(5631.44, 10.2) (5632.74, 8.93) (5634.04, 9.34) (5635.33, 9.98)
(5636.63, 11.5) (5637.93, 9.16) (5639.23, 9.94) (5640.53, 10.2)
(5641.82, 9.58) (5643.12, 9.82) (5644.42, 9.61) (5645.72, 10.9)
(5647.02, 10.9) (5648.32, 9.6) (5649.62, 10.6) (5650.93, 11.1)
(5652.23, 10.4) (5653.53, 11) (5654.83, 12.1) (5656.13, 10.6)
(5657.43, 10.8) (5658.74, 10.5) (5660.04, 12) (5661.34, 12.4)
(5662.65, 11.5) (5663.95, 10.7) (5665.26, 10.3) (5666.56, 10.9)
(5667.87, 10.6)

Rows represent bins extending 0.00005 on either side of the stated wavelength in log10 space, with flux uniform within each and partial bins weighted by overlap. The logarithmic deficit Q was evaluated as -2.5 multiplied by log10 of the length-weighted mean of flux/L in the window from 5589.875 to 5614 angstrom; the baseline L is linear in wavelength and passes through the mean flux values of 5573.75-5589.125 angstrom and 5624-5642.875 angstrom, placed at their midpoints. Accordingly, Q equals 0.053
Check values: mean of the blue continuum 11.8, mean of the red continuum 10.1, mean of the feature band 10.6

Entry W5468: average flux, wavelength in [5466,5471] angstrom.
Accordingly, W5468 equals 12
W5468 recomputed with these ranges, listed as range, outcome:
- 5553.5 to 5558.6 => 11.4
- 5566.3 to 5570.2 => 9.58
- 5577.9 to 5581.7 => 12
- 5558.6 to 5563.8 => 10.5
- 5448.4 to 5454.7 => 9.93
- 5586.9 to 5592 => 10.6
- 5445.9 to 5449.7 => 10.1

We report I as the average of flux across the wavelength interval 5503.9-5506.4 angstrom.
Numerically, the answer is 8.94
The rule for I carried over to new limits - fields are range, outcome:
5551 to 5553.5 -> 11.3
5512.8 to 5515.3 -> 10.1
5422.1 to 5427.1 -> 9.73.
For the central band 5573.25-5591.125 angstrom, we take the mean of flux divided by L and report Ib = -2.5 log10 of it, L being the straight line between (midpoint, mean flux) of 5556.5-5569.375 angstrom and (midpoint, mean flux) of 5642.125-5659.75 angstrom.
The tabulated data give -0.14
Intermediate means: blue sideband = 10.2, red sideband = 10.6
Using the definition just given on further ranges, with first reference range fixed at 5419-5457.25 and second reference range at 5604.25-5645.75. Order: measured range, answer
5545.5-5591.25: -0.07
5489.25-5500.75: 0.02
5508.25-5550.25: -0.10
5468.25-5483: -0.09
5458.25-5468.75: -0.16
